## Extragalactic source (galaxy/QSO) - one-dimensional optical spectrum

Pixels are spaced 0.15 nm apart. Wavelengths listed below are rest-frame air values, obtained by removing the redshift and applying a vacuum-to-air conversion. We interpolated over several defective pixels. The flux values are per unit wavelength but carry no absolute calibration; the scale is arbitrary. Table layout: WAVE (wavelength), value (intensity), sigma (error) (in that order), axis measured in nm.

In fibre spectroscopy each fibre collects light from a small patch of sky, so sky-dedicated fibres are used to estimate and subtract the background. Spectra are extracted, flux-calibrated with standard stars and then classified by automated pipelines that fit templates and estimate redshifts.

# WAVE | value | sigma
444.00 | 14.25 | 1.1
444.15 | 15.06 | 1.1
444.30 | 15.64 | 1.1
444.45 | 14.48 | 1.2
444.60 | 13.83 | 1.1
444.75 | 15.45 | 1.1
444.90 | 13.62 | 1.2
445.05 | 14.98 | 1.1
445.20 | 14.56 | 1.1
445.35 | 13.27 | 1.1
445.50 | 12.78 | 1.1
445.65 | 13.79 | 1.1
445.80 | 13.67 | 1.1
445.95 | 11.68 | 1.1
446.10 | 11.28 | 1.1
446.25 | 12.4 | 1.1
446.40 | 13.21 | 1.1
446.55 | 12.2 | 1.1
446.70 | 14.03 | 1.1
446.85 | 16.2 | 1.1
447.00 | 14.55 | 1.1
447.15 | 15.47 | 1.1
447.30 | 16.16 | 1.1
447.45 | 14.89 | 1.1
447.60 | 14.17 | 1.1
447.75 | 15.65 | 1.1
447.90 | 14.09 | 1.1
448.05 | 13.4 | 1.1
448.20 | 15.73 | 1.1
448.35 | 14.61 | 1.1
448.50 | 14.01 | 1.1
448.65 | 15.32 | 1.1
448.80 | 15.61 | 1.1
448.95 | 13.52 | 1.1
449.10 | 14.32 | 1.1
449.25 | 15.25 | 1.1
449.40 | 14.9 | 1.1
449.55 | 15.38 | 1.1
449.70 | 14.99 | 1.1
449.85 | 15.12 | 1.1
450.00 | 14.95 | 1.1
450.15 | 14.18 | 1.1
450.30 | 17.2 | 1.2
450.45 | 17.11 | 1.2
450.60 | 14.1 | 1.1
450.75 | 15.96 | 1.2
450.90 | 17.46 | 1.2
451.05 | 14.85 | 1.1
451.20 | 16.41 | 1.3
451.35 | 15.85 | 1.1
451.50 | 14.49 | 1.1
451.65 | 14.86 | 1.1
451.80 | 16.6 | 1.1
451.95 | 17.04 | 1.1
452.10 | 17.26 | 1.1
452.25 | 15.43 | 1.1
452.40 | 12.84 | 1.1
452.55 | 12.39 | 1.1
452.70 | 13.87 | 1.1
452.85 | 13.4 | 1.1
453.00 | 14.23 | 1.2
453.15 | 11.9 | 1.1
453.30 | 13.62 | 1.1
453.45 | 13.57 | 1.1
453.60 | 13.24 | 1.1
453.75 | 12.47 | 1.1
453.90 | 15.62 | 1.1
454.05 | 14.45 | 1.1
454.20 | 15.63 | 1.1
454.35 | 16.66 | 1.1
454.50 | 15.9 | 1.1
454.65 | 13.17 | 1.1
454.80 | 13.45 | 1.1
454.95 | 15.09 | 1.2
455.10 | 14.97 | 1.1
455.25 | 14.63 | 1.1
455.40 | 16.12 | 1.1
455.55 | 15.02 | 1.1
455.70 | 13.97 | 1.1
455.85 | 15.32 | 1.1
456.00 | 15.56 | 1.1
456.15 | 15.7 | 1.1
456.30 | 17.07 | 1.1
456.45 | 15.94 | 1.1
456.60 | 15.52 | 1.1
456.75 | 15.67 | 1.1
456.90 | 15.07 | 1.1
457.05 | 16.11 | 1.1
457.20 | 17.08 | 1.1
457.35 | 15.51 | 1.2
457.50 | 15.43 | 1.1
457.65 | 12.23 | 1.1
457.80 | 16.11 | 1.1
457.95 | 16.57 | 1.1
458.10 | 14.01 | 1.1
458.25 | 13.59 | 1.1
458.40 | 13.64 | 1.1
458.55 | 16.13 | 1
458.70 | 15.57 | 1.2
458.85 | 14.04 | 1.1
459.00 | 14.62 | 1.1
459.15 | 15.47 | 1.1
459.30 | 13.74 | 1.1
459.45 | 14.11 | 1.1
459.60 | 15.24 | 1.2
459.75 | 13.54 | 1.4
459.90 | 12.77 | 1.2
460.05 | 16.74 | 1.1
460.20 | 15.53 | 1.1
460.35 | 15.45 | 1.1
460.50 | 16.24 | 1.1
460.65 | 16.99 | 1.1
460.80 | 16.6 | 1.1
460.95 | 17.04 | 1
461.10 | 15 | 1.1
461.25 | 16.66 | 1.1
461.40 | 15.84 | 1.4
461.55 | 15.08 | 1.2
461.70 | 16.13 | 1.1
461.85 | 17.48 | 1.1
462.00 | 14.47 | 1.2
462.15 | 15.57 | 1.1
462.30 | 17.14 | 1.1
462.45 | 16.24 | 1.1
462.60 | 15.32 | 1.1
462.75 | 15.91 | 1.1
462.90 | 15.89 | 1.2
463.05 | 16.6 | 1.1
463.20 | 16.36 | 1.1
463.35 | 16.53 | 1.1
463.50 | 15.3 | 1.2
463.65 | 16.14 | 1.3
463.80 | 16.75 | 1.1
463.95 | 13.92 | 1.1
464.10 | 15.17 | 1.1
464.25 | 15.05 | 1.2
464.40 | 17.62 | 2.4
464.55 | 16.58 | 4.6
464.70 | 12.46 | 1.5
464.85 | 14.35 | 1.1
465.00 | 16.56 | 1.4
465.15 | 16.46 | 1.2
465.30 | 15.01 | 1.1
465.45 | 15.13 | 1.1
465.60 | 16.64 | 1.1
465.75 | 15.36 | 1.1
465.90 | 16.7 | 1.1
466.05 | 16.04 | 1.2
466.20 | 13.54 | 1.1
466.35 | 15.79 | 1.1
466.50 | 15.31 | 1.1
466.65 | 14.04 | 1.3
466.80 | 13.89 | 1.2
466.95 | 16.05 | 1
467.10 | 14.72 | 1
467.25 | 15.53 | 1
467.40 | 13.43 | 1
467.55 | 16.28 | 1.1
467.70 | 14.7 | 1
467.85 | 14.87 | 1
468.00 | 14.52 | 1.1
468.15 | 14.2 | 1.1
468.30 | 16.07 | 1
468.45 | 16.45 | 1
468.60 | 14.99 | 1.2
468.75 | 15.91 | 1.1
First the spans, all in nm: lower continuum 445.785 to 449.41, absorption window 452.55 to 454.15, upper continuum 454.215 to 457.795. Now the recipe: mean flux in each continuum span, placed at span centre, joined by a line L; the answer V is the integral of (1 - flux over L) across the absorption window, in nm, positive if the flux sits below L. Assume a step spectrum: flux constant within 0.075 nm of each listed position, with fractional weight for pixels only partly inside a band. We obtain 0.145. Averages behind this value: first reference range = 14.3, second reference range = 15.3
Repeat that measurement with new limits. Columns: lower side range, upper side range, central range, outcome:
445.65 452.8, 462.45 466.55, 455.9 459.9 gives 0.05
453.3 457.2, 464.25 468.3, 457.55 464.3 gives -0.13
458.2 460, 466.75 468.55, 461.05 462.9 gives -0.16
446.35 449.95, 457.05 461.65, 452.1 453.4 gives 0.11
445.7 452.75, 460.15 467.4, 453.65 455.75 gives 0.05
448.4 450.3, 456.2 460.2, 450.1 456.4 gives 0.00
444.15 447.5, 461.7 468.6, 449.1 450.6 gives -0.10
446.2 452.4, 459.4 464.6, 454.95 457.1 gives 0.00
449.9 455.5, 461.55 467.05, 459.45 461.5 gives -0.03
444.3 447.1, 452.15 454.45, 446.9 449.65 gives -0.20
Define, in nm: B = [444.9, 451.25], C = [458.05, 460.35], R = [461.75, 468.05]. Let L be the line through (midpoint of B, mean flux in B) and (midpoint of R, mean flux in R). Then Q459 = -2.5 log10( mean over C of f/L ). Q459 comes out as 0.04 mag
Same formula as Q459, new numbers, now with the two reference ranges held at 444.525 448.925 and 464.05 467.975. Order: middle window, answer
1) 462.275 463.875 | -0.07 mag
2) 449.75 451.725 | -0.09 mag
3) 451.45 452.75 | -0.04 mag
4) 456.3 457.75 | -0.05 mag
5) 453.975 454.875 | -0.02 mag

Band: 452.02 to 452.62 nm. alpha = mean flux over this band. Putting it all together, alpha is 14.5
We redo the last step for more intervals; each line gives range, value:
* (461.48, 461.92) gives 16.2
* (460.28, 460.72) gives 16.2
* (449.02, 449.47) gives 14.8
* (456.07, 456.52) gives 16.2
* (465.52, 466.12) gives 16.2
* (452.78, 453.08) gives 13.8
